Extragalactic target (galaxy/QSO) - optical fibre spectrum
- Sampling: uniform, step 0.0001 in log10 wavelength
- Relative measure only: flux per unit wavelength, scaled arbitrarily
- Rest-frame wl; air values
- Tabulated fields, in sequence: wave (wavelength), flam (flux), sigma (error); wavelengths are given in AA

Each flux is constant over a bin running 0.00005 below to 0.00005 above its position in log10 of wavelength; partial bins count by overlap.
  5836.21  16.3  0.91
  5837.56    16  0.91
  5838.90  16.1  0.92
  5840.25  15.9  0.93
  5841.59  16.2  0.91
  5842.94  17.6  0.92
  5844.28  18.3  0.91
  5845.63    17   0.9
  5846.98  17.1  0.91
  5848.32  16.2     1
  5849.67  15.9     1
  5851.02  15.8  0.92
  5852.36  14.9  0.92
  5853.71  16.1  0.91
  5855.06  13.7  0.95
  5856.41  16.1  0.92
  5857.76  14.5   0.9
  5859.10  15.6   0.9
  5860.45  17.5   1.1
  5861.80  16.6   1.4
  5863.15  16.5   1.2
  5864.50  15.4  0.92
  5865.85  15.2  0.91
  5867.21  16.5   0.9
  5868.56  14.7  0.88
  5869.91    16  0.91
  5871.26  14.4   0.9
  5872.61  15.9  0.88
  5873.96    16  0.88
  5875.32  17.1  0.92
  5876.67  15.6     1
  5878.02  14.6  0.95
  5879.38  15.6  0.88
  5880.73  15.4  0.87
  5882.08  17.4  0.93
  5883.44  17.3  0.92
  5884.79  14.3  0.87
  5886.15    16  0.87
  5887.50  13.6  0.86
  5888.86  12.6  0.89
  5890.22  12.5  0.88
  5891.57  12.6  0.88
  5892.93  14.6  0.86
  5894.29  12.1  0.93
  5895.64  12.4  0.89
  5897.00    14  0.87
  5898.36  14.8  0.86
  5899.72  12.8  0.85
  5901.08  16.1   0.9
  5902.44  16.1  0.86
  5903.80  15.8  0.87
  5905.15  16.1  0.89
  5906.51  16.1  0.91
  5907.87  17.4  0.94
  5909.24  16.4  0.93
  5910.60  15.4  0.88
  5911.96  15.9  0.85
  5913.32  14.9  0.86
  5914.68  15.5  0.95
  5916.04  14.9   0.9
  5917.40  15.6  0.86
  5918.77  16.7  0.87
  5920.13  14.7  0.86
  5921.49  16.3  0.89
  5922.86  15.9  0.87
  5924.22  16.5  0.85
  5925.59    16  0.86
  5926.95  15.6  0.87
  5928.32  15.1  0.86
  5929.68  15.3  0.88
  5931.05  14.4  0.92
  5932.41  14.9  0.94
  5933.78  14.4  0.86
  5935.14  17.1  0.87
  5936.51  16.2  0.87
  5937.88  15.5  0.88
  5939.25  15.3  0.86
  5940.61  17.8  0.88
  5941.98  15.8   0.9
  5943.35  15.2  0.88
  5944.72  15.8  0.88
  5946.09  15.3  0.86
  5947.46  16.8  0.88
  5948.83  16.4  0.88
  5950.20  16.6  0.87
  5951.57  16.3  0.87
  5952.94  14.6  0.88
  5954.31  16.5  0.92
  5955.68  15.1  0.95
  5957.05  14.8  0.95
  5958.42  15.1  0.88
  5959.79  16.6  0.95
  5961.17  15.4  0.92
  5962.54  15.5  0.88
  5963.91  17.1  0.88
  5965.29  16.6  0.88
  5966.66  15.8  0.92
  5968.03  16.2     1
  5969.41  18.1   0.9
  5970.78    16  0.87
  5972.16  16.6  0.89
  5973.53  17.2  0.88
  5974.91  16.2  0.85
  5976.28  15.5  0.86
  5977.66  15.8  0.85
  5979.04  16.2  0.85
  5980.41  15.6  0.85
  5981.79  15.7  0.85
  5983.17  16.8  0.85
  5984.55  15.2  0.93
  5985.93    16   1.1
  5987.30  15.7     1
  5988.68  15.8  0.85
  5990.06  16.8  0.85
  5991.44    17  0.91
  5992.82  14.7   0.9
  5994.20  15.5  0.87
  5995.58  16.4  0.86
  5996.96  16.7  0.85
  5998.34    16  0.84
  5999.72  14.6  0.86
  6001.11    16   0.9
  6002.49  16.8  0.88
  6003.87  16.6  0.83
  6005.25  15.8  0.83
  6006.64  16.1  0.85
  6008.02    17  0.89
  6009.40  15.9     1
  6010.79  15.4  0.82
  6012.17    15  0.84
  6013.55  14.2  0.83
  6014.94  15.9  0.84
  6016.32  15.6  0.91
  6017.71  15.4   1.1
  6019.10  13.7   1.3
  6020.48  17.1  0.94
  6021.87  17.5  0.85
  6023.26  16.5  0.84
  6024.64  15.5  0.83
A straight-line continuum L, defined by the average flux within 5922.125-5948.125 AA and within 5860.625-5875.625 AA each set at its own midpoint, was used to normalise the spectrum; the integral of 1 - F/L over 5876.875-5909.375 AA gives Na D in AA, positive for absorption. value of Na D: 2.0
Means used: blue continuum 15.9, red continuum 15.7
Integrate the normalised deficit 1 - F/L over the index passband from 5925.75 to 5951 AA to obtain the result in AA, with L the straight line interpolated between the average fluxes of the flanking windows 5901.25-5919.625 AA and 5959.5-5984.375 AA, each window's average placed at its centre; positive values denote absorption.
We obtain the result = 0.5 AA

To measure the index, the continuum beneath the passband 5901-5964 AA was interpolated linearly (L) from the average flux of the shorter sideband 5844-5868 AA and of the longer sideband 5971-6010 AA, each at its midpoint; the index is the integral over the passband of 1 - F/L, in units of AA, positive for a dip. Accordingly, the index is 1.0 AA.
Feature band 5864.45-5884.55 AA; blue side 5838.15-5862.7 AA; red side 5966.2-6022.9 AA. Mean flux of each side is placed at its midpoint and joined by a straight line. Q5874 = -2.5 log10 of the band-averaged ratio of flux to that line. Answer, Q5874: 0.02 mag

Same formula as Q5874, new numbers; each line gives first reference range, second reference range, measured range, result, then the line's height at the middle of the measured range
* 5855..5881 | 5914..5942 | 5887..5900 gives 0.19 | 15.7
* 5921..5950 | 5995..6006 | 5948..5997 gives -0.01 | 16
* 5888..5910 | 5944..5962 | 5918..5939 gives -0.03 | 15.2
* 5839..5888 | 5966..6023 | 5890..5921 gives 0.07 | 15.9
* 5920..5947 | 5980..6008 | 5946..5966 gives -0.01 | 15.8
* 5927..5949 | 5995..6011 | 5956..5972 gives -0.02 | 15.9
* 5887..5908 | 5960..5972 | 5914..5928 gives -0.05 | 15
